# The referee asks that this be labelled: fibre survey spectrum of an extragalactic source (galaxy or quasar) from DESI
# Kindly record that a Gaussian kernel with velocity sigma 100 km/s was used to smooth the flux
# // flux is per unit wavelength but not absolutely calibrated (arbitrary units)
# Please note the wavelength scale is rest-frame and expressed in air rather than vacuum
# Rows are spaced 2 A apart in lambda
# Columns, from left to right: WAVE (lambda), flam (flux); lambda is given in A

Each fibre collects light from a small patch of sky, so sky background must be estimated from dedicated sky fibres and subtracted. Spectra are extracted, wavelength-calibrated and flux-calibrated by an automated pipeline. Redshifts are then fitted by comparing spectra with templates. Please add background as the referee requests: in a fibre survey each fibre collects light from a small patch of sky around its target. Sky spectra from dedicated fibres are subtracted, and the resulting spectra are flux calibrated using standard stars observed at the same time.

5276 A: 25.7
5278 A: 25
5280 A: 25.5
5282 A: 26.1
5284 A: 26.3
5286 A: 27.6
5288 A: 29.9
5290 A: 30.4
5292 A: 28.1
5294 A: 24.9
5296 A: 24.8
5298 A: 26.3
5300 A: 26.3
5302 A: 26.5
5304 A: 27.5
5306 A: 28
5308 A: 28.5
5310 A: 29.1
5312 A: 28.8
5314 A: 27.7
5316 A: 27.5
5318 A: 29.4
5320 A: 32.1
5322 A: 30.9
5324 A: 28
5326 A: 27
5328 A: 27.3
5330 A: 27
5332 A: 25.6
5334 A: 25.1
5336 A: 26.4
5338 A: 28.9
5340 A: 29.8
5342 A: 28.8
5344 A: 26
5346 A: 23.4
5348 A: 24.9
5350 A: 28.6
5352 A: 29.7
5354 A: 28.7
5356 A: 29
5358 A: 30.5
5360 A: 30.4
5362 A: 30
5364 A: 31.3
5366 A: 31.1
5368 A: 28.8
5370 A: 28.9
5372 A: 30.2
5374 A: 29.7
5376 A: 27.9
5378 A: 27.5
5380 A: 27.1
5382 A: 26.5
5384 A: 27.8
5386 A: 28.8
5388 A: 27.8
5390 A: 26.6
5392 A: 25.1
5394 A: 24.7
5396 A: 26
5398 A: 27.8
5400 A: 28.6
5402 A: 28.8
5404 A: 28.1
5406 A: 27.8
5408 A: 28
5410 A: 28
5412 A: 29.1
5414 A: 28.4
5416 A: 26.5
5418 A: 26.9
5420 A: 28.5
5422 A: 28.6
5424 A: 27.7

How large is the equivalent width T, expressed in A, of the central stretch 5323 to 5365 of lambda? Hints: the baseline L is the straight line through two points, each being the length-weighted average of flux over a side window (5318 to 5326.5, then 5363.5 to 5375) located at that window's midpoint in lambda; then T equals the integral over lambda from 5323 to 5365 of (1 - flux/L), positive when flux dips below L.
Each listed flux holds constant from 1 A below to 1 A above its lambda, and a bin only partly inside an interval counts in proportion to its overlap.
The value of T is 2.6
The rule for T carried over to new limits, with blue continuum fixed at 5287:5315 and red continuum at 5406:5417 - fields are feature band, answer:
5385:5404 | 0.51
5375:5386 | 0.15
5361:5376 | -1.09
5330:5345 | 0.29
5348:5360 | -0.53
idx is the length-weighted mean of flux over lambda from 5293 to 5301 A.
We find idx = 25.6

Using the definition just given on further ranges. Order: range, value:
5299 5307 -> 27.1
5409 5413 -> 28.6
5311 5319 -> 28.4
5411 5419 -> 27.7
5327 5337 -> 26.3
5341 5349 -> 25.8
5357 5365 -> 30.6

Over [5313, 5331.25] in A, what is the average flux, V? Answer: 28.5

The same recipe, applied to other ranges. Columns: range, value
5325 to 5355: 27.1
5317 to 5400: 28.1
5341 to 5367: 28.6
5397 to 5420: 28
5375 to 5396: 26.9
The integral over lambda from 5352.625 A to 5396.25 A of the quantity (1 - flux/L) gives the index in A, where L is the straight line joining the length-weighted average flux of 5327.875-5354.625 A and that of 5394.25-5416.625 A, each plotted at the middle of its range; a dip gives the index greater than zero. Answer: -1.5 A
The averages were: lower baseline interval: 27.1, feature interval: 28.4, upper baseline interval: 27.8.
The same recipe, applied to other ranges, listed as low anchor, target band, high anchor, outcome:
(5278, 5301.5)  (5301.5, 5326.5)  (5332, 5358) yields -1.4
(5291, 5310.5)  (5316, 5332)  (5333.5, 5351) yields -0.9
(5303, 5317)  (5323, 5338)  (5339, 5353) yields 0.5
